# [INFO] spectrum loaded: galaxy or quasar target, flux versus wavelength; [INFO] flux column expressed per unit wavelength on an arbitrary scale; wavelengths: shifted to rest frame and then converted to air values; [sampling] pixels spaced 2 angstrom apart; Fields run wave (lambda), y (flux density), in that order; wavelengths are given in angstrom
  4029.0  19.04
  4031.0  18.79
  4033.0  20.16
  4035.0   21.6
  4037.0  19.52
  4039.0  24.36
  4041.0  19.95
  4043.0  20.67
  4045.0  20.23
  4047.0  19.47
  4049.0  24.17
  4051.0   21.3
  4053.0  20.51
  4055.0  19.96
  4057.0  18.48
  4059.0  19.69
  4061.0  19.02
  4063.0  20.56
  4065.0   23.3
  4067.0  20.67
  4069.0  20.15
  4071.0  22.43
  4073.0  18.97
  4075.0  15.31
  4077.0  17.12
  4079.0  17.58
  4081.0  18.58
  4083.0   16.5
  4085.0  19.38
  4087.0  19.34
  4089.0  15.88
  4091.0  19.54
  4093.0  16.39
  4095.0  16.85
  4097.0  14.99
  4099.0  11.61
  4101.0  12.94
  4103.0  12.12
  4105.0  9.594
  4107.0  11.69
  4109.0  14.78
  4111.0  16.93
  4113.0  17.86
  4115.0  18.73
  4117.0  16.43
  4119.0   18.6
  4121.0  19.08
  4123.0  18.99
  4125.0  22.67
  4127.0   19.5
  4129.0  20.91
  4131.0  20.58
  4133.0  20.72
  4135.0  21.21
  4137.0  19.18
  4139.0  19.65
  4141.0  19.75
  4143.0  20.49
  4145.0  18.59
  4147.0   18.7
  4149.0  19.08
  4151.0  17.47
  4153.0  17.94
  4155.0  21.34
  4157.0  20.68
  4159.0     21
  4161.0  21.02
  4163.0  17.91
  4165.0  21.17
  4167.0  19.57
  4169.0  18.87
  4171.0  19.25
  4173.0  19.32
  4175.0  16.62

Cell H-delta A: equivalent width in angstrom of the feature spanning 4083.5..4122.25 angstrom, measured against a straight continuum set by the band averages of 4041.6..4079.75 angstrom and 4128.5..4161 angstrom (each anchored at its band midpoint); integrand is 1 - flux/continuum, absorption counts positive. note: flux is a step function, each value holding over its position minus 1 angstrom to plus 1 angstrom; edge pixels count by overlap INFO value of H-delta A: 7.7 angstrom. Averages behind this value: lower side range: 20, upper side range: 19.9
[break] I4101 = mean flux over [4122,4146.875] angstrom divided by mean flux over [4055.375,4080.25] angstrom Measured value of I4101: 1.0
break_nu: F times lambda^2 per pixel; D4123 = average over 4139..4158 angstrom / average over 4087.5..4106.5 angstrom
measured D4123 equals 1.37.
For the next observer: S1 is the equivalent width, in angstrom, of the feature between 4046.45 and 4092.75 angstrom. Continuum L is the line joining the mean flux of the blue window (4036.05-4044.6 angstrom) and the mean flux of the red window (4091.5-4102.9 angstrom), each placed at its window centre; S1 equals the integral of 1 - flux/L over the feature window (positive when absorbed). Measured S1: -4.5 angstrom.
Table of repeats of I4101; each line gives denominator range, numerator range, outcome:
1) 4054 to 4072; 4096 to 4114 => 0.66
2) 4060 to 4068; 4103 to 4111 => 0.61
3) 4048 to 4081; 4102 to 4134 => 0.88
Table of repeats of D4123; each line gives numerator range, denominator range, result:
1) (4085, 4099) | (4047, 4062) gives 0.85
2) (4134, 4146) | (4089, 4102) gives 1.31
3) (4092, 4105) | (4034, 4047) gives 0.68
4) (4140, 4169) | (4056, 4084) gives 1.07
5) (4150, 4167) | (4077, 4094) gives 1.15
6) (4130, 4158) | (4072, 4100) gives 1.19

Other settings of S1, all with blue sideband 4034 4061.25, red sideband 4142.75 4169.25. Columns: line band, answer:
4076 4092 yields 1.8 angstrom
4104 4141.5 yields 3.1 angstrom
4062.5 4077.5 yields 0.4 angstrom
